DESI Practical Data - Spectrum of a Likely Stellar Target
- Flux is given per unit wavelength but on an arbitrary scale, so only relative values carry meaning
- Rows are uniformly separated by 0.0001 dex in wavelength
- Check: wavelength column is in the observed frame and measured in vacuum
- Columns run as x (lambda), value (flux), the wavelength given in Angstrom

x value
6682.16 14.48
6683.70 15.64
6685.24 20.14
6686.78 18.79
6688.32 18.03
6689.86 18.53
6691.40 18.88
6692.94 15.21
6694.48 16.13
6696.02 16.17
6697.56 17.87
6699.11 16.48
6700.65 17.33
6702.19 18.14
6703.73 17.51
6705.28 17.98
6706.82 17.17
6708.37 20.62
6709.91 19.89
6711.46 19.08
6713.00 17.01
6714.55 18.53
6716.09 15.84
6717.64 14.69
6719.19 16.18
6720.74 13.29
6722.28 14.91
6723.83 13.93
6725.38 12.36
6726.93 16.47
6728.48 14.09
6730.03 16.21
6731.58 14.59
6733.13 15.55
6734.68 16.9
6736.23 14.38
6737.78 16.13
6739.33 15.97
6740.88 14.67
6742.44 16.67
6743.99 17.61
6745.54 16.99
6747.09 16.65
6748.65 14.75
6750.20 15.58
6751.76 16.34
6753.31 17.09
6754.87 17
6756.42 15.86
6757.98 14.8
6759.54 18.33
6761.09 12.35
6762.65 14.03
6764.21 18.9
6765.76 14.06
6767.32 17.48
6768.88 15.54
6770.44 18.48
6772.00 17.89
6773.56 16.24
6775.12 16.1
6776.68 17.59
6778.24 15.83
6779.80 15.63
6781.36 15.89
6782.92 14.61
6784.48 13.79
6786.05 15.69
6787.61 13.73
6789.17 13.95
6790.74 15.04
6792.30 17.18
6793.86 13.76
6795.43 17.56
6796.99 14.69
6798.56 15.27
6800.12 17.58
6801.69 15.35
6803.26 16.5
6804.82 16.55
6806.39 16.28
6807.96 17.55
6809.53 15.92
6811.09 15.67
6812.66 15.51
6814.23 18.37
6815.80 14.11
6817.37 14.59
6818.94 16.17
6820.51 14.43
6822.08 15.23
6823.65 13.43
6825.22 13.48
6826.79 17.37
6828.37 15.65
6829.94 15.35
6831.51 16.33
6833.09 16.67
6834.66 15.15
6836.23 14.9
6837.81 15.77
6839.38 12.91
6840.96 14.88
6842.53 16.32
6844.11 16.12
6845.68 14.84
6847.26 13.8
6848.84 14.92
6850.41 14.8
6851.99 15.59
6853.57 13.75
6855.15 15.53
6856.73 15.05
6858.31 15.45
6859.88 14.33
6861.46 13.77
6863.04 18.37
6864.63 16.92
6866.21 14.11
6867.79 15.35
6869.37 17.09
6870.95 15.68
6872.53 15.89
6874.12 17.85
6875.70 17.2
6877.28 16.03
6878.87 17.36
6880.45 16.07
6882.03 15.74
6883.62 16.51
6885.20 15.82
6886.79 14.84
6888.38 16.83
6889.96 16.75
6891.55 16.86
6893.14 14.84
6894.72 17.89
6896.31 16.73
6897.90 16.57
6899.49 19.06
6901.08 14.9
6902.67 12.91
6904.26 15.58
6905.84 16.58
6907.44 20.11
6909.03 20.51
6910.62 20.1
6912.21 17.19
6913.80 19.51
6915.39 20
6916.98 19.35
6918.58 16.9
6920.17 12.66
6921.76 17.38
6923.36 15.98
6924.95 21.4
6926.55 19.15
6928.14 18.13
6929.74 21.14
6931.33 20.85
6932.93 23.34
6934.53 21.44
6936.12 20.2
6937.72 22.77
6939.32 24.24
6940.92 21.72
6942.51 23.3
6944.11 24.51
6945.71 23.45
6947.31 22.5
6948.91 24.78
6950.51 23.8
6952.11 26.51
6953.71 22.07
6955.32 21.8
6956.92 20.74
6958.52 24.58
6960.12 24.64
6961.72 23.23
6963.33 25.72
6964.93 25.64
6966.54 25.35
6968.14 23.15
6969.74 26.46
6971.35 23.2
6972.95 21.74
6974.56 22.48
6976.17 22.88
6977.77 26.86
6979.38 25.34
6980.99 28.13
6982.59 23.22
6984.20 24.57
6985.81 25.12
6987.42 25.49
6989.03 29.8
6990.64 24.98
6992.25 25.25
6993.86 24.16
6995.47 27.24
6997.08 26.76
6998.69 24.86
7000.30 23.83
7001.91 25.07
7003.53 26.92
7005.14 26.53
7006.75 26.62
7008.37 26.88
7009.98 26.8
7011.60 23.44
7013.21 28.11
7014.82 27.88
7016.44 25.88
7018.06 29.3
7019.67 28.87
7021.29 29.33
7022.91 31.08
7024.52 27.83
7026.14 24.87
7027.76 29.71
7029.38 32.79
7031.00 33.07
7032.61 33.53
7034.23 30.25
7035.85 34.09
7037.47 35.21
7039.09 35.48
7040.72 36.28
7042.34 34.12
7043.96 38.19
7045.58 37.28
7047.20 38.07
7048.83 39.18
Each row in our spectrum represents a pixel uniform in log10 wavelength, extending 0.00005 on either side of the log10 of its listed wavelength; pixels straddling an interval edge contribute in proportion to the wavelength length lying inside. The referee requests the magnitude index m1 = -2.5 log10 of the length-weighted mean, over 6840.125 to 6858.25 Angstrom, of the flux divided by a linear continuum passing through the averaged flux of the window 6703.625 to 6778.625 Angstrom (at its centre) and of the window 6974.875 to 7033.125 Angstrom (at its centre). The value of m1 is 0.34 mag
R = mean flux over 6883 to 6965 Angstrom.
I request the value 19.9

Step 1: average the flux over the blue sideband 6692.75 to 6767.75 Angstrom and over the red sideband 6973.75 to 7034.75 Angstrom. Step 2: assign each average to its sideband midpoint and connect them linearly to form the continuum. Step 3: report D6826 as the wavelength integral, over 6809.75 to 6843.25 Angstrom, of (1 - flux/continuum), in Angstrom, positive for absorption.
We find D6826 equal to 7.8 Angstrom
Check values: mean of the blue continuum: 16.2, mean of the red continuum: 27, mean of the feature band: 15.4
